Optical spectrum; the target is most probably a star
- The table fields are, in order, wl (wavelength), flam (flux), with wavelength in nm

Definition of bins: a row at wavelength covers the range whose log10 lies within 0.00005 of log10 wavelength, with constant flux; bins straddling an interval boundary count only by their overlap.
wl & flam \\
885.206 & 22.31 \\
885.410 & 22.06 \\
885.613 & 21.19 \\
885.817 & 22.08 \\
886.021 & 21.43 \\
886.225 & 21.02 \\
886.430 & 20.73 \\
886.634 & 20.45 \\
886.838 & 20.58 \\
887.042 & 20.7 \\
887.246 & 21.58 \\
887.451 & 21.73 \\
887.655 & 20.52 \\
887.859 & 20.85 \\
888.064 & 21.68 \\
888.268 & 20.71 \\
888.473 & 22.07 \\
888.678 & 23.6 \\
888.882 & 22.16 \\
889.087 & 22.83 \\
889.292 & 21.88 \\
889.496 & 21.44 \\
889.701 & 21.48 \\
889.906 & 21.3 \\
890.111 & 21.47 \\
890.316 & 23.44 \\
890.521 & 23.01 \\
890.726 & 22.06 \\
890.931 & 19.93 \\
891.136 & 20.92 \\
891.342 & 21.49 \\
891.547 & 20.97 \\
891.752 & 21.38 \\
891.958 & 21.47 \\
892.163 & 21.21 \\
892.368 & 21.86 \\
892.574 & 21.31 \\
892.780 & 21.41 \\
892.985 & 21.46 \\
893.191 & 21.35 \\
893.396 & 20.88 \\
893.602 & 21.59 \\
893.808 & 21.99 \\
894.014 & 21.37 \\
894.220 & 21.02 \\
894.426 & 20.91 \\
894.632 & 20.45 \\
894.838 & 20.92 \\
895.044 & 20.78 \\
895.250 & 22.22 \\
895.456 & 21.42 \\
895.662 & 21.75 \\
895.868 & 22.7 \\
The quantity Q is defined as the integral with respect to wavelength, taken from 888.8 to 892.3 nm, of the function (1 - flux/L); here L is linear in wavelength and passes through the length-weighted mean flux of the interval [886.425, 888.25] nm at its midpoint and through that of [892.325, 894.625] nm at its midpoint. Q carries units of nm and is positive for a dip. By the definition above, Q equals -0.08 nm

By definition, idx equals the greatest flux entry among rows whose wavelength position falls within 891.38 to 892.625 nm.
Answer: 21.86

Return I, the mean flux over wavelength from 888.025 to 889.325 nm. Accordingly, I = 22.2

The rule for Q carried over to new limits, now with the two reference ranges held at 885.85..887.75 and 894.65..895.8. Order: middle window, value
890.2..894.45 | -0.044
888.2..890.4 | -0.096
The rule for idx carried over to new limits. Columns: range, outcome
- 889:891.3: 23.44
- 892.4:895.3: 22.22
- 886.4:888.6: 22.07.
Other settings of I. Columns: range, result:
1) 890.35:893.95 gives 21.5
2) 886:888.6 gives 21.1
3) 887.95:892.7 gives 21.7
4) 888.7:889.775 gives 22.1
